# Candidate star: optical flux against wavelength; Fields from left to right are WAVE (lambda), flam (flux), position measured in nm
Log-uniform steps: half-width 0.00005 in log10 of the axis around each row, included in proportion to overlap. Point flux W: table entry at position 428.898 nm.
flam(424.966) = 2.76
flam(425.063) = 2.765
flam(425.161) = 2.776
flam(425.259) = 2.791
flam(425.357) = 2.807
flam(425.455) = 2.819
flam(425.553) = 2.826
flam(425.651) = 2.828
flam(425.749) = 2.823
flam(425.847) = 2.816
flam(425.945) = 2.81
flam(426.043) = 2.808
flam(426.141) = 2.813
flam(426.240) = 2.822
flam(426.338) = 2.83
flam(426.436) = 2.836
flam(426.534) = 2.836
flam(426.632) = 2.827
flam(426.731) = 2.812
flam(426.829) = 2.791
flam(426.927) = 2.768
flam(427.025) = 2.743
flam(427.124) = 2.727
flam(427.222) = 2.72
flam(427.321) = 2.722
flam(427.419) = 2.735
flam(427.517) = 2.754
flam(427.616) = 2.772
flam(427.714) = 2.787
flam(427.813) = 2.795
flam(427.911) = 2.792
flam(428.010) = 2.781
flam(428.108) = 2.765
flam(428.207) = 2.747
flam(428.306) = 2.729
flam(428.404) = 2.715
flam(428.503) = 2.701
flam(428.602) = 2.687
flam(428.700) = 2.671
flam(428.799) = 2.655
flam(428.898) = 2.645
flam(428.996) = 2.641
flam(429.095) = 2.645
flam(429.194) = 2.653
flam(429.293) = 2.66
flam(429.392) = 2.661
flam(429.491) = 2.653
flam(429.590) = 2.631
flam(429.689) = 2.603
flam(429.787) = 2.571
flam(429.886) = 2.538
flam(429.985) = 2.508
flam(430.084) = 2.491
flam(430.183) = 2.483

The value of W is 2.645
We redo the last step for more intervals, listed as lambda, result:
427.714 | 2.787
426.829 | 2.791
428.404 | 2.715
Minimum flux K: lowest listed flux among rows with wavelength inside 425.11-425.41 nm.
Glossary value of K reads 2.776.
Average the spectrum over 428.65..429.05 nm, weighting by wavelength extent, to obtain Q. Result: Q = 2.66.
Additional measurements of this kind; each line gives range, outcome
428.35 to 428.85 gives 2.69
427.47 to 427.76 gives 2.77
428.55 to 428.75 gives 2.68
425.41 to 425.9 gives 2.82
